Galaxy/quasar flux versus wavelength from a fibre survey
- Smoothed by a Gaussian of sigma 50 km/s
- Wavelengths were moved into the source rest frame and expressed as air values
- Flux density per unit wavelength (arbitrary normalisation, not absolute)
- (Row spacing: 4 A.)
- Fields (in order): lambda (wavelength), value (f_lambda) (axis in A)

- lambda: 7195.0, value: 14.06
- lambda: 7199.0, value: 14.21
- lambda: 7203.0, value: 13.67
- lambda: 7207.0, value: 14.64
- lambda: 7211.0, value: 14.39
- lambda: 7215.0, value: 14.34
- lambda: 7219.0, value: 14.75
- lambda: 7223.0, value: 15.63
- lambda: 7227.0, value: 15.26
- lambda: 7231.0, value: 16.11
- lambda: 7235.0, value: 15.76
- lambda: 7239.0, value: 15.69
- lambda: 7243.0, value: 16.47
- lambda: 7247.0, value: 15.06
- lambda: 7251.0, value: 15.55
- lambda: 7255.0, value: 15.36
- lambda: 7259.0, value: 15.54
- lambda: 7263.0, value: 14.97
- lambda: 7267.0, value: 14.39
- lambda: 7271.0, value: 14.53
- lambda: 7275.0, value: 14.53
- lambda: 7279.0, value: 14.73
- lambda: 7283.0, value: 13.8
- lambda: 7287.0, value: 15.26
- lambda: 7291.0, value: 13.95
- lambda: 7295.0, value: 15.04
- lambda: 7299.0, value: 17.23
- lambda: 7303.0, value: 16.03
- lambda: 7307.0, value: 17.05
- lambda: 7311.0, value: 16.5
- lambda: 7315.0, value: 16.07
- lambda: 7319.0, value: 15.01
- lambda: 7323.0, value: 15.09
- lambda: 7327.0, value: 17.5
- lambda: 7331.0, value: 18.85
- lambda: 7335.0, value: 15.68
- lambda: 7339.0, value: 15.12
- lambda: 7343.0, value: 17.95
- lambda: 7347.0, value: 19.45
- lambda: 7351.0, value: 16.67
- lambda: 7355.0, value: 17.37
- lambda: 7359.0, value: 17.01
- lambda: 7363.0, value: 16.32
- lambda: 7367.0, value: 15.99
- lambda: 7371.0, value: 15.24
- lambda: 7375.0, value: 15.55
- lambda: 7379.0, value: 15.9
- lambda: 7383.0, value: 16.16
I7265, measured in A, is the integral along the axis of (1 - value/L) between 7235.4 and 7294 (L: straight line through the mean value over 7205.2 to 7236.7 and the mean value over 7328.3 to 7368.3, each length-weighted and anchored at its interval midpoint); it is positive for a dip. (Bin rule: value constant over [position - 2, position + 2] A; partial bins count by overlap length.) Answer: 2.8 A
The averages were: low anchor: 15.1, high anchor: 17.1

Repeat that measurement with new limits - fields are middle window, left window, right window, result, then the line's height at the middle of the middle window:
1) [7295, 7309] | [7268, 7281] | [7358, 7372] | -1.4 A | 15.1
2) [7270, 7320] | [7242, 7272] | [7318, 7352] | 2.0 A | 16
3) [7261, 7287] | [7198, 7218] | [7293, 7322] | 1.6 A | 15.5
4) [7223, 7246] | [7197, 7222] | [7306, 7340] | -1.5 A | 14.8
